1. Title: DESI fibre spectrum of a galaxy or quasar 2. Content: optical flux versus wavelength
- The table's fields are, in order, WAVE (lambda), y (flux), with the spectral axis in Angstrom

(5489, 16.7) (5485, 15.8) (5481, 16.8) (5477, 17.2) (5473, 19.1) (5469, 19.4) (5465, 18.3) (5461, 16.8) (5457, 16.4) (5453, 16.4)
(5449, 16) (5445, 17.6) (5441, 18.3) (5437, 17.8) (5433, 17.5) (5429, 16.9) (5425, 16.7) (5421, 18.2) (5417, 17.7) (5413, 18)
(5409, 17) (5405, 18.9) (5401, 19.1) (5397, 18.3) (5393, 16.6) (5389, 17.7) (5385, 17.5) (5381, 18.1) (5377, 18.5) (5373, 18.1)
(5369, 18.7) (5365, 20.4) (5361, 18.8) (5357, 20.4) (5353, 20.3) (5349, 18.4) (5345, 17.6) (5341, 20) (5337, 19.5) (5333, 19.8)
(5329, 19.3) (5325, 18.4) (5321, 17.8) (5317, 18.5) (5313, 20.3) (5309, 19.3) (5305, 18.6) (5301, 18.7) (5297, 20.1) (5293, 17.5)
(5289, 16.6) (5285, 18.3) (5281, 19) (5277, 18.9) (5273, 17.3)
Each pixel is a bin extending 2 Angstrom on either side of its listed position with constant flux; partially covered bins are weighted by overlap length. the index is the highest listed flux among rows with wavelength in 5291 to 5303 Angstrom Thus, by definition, 20.1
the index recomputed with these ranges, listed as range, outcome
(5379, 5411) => 19.1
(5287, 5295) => 17.5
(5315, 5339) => 19.8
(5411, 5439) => 18.2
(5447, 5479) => 19.4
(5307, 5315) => 20.3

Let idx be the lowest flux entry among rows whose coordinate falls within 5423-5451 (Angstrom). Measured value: 16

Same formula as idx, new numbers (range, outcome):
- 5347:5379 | 18.1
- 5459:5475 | 16.8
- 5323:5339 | 18.4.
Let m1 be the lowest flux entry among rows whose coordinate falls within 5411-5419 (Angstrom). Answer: 17.7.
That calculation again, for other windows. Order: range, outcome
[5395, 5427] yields 16.7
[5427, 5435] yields 16.9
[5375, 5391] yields 17.5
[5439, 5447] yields 17.6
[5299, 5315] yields 18.6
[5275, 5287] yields 18.3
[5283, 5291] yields 16.6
